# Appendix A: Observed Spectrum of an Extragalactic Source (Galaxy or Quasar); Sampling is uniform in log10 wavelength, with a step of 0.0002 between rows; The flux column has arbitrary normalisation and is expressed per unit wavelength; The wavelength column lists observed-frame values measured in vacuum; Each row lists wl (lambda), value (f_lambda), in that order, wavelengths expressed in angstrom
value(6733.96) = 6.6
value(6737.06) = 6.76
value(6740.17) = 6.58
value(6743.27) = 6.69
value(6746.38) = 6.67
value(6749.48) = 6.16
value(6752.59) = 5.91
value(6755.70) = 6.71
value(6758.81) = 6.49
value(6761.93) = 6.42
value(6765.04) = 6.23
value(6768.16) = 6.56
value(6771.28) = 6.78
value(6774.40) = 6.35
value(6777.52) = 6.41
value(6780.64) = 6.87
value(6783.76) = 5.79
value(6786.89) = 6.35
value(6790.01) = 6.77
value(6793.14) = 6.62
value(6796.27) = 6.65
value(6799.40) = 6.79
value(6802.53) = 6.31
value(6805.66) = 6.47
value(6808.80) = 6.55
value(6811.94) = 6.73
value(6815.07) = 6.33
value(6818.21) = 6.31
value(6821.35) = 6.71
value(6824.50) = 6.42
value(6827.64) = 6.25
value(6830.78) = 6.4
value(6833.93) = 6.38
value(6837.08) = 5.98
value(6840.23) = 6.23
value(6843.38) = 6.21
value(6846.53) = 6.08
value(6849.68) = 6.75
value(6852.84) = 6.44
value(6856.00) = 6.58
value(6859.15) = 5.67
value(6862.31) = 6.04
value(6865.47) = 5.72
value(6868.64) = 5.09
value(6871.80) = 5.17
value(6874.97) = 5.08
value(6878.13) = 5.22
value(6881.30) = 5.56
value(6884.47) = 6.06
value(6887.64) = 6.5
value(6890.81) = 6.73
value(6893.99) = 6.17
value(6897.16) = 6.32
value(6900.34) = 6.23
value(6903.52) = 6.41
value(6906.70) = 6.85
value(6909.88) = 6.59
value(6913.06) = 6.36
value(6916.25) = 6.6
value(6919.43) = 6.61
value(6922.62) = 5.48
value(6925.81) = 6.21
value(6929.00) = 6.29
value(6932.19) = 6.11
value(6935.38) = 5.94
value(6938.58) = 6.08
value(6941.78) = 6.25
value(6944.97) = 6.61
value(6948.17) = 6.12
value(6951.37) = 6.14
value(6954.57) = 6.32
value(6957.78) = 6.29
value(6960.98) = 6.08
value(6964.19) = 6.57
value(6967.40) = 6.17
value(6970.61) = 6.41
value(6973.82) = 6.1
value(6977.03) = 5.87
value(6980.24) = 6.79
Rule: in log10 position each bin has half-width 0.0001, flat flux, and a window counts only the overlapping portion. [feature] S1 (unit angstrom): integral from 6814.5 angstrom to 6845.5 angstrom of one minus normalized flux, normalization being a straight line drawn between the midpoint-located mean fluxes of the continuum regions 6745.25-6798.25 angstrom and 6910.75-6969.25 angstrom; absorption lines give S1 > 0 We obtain 0.3 angstrom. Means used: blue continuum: 6.46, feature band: 6.32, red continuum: 6.24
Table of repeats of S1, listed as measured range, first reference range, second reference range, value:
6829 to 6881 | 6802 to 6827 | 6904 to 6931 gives 4.08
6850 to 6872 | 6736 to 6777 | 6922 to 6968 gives 1.43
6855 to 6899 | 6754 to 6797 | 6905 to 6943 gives 3.49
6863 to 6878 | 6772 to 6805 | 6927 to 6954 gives 2.44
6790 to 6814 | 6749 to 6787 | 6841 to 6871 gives -1.29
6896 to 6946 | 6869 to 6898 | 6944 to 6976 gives -2.20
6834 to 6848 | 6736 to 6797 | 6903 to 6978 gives 0.52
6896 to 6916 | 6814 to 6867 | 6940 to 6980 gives -0.67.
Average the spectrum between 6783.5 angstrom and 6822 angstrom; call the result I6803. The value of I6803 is 6.51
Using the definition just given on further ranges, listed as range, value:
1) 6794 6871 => 6.29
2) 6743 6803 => 6.48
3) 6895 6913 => 6.46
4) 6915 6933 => 6.22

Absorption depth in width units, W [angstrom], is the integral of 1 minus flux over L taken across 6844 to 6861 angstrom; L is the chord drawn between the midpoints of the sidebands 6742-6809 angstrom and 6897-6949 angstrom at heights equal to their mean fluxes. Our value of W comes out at 0.24 angstrom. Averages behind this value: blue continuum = 6.48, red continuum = 6.3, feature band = 6.3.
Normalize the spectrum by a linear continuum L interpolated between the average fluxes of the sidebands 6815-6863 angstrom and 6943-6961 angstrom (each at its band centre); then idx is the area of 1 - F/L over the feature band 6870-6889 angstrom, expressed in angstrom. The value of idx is 2.1 angstrom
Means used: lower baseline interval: 6.3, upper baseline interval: 6.28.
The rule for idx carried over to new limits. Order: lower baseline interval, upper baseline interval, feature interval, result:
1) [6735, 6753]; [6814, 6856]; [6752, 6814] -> -0.6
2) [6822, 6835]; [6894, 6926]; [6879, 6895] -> 0.5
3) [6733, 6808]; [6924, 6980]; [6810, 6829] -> -0.1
